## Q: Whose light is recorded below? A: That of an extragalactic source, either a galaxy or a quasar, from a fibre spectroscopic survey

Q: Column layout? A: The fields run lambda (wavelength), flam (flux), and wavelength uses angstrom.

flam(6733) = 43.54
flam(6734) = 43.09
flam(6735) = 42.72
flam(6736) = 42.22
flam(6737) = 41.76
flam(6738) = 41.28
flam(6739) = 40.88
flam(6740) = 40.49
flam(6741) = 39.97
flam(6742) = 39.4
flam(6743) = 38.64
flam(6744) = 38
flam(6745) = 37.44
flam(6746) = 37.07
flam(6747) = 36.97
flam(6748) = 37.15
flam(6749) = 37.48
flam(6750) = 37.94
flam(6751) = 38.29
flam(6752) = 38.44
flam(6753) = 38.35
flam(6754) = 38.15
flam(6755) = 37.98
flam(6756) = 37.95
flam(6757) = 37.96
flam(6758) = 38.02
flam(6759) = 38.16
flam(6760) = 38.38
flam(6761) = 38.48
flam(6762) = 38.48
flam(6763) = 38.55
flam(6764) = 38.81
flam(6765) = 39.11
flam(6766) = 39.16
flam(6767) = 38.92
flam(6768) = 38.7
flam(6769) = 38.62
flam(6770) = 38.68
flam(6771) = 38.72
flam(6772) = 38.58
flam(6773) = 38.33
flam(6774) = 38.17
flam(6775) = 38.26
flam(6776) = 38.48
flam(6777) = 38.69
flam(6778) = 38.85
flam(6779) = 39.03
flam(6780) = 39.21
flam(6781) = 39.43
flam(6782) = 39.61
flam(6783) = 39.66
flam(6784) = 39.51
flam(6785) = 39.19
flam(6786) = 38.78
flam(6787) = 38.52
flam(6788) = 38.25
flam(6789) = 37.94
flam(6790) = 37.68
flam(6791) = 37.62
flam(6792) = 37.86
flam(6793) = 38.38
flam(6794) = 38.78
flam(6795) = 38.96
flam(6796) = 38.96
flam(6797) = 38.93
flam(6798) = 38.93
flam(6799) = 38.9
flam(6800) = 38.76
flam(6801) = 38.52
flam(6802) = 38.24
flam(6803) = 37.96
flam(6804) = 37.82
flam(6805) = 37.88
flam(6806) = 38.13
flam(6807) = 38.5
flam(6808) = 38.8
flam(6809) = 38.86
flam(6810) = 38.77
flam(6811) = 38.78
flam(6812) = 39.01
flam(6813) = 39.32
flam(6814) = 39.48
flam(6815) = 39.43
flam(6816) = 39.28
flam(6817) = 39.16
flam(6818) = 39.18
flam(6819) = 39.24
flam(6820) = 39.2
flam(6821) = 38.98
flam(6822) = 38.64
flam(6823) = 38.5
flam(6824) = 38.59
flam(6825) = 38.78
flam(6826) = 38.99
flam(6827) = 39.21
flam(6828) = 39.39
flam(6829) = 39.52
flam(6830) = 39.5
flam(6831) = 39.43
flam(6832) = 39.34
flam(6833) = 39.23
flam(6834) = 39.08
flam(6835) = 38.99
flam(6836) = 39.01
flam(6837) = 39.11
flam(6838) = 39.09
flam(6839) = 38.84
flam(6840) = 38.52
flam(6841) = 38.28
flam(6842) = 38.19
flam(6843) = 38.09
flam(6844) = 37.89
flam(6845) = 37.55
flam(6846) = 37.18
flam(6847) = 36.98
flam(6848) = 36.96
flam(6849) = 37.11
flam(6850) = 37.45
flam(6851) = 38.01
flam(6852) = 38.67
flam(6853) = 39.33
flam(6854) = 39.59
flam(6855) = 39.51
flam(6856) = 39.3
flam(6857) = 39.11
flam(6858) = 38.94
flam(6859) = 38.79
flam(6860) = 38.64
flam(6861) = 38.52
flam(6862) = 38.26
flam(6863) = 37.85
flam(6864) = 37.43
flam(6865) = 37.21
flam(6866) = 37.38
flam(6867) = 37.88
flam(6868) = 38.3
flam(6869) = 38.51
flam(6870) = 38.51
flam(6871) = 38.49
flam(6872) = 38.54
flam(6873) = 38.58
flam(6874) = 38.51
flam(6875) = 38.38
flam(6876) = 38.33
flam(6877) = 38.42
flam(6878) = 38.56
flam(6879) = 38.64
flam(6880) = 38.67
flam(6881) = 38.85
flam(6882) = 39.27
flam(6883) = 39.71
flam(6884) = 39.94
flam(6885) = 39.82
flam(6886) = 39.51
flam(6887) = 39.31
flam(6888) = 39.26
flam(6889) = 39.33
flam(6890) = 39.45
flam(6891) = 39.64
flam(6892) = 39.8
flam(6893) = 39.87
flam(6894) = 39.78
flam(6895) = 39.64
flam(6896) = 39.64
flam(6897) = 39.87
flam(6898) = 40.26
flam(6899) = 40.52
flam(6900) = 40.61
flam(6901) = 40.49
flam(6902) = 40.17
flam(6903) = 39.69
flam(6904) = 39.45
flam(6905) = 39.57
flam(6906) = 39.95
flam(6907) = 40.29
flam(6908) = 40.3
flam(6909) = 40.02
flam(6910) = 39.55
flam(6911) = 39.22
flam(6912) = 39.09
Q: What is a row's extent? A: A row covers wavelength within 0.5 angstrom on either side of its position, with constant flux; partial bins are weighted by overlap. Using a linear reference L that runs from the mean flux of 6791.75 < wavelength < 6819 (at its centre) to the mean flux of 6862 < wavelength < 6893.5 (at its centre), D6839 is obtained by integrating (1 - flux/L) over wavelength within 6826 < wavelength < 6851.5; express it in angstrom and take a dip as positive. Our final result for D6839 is 0.2 angstrom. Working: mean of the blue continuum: 38.7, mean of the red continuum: 38.8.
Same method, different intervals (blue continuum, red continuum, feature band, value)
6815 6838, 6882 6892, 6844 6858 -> 0.4 angstrom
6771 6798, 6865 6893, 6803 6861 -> 0.1 angstrom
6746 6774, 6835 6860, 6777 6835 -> -0.8 angstrom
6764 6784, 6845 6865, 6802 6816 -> 0.0 angstrom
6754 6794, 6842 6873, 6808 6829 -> -0.4 angstrom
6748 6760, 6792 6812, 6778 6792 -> -0.1 angstrom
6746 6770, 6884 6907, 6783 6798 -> 0.0 angstrom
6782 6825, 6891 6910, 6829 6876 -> 1.1 angstrom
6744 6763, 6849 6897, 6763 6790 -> -0.5 angstrom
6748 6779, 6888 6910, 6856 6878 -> 0.7 angstrom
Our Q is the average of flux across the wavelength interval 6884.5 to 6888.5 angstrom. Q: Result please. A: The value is 39.5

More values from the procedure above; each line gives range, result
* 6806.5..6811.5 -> 38.7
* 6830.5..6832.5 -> 39.4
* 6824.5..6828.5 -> 39.1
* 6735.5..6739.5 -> 41.5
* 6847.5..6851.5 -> 37.4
